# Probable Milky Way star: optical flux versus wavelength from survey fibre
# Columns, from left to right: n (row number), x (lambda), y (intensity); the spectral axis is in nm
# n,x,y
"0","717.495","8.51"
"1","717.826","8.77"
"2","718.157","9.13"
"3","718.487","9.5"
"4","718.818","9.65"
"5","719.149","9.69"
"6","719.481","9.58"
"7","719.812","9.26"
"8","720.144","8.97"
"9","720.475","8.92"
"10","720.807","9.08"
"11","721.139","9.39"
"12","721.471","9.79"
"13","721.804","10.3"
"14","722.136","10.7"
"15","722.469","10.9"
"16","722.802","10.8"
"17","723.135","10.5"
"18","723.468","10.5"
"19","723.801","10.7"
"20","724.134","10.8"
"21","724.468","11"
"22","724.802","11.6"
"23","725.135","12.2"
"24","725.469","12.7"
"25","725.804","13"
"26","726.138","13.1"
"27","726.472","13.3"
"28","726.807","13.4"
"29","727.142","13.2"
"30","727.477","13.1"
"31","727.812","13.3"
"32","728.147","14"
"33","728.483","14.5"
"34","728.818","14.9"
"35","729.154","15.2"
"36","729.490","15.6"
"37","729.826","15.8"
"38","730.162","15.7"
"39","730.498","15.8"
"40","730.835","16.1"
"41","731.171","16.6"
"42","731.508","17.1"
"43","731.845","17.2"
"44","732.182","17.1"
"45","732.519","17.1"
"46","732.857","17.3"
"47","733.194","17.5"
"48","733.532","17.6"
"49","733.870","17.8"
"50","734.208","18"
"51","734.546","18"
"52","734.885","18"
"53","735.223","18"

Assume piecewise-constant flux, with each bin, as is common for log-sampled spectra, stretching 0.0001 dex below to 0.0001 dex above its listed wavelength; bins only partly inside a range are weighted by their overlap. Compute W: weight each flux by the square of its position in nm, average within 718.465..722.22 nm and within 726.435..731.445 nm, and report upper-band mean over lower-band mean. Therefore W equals 1.59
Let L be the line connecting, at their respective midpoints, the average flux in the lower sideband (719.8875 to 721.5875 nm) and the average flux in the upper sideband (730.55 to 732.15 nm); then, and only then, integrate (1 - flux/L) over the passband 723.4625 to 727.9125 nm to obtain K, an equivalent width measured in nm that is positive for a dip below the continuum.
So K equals 0.14 nm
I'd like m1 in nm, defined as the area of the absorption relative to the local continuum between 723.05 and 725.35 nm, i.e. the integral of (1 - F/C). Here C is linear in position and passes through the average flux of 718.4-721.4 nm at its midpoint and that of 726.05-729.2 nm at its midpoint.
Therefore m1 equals 0.14 nm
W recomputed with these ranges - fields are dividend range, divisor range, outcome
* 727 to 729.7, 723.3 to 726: 1.24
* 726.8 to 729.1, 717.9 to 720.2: 1.51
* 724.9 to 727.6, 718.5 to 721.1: 1.42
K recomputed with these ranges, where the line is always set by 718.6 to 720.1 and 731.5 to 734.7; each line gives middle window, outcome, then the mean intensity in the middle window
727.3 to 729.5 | 0.07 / 14.3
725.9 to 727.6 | 0.07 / 13.2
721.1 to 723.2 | 0.14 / 10.4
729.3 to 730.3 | -0.01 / 15.7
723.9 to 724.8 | 0.10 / 11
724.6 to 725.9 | 0.06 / 12.3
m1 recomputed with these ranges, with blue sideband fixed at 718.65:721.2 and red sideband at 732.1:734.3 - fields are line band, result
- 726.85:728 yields 0.06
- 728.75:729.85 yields -0.02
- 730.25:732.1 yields -0.04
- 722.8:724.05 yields 0.09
